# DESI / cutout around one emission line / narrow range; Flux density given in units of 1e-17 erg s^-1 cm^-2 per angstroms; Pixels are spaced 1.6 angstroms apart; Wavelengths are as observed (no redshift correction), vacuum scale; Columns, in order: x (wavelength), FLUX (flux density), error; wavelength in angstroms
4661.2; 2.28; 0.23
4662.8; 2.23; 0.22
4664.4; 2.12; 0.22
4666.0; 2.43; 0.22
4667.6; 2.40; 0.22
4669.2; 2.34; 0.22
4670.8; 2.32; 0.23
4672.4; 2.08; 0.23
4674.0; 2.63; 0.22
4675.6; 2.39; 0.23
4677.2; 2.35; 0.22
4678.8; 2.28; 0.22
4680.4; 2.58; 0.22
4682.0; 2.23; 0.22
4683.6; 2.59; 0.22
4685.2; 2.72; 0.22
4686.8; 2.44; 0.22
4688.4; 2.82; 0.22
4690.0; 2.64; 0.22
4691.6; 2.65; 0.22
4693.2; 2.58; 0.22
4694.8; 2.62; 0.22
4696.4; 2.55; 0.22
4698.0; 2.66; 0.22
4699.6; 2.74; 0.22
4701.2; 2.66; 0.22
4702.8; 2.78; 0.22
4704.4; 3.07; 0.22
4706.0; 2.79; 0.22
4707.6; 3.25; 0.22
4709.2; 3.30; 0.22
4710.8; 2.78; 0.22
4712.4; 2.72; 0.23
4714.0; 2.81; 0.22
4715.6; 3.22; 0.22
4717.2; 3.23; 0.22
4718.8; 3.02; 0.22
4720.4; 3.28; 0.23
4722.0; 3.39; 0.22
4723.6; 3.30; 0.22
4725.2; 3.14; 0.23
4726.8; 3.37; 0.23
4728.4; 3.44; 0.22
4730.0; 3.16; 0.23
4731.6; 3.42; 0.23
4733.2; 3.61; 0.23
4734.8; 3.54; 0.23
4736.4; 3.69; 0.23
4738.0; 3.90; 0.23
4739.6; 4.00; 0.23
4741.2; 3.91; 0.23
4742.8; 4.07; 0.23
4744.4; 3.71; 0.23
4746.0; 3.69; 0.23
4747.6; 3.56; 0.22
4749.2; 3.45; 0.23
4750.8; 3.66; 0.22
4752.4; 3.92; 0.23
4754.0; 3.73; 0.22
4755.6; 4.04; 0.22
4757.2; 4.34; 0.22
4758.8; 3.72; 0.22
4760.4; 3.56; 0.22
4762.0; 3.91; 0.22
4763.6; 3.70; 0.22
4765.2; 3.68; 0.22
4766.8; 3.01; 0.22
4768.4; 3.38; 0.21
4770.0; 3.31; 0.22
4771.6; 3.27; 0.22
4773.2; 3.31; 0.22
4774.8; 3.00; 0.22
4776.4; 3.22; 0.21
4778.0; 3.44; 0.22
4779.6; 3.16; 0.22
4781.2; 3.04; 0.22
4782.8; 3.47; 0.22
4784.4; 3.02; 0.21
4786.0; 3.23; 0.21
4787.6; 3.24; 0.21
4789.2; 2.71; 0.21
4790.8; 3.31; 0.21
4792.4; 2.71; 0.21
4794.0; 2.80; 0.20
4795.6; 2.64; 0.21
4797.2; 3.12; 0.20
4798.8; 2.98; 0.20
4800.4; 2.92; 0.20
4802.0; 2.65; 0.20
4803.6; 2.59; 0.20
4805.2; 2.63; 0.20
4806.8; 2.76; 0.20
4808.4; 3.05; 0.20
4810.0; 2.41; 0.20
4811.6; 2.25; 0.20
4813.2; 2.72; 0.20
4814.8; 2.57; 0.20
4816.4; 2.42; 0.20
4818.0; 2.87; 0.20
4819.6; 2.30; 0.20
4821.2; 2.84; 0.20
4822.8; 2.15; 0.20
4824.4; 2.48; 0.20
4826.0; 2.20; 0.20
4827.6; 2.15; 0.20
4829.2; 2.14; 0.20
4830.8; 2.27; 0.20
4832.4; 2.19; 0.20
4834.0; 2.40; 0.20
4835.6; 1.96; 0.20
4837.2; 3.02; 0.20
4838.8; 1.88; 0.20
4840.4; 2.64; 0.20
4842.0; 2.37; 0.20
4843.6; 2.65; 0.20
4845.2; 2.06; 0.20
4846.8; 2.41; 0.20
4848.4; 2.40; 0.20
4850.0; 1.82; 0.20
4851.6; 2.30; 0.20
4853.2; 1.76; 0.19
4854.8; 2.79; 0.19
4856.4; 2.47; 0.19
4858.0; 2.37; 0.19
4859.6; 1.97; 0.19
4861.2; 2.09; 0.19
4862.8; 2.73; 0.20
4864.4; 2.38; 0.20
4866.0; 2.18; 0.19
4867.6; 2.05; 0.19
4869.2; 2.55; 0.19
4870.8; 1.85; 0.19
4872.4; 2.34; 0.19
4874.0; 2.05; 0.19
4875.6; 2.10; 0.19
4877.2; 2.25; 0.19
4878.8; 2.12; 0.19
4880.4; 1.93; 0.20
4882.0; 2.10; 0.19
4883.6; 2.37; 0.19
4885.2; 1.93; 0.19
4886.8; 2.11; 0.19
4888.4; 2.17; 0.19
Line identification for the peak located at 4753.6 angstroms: C IV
